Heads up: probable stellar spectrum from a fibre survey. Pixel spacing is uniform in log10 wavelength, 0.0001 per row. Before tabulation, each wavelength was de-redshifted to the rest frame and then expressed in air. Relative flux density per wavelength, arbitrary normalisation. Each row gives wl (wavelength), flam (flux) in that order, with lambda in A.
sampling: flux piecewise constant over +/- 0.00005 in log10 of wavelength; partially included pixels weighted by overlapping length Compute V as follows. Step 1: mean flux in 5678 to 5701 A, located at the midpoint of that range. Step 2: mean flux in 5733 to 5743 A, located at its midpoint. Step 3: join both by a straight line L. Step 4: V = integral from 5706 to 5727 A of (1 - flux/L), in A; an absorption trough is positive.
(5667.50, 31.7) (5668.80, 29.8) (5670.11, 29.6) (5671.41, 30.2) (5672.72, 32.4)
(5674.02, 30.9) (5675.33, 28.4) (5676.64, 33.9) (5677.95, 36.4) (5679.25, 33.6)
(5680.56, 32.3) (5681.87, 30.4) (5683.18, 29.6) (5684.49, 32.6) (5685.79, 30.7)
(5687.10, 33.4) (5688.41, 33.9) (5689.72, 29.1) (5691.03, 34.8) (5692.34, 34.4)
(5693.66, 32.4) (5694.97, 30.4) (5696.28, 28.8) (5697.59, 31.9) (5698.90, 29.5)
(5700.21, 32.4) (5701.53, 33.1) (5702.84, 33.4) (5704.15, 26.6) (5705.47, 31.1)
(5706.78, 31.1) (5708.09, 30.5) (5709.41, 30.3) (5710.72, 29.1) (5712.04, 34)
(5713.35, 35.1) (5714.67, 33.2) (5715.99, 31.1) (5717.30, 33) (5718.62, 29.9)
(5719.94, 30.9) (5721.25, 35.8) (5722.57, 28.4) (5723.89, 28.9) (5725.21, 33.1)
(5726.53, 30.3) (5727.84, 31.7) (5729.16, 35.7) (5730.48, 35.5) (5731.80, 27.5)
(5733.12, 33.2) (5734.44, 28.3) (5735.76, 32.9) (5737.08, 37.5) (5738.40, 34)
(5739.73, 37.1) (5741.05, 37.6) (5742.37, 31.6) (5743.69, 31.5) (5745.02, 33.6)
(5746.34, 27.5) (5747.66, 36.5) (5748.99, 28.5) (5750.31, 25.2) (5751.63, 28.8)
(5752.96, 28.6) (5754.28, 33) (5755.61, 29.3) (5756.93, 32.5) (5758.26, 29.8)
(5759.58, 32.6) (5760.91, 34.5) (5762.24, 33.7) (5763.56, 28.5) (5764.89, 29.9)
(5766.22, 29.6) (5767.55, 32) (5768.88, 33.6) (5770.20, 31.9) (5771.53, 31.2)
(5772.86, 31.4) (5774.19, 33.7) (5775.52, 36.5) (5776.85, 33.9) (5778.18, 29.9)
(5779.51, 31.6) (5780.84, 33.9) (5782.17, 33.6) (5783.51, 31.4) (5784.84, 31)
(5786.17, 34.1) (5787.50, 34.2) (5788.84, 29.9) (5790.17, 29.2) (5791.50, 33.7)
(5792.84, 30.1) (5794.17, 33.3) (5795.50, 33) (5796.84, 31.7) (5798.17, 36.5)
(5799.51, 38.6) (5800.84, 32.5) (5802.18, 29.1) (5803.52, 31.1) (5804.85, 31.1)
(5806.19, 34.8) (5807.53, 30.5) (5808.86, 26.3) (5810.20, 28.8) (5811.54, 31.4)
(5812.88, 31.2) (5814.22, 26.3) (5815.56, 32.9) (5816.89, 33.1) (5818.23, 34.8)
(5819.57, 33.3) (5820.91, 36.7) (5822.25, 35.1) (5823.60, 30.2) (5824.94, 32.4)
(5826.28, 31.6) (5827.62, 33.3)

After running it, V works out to 1.0 A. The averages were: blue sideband 31.9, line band 31.5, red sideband 34.1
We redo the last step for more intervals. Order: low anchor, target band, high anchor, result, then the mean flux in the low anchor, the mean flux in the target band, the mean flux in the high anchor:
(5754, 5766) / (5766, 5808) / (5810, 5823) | -0.8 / 31.4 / 32.5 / 32.5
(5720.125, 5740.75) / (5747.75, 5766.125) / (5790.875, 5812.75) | 1.1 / 32.7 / 30.5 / 32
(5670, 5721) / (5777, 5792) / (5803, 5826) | -0.2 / 31.7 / 32.1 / 31.8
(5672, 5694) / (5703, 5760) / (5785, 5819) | 0.8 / 32.3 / 31.7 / 31.9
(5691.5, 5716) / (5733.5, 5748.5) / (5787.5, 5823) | -0.8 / 31.5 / 33.4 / 32.1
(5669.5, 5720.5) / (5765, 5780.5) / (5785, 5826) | -0.1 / 31.7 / 32.3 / 32.2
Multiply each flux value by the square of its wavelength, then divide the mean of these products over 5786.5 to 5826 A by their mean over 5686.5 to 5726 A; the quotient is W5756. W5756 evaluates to 1.05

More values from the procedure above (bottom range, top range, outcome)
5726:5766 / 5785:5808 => 1.04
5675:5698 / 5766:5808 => 1.05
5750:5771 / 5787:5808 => 1.06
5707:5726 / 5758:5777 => 1.04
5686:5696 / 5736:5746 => 1.08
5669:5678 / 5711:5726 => 1.04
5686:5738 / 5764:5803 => 1.04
